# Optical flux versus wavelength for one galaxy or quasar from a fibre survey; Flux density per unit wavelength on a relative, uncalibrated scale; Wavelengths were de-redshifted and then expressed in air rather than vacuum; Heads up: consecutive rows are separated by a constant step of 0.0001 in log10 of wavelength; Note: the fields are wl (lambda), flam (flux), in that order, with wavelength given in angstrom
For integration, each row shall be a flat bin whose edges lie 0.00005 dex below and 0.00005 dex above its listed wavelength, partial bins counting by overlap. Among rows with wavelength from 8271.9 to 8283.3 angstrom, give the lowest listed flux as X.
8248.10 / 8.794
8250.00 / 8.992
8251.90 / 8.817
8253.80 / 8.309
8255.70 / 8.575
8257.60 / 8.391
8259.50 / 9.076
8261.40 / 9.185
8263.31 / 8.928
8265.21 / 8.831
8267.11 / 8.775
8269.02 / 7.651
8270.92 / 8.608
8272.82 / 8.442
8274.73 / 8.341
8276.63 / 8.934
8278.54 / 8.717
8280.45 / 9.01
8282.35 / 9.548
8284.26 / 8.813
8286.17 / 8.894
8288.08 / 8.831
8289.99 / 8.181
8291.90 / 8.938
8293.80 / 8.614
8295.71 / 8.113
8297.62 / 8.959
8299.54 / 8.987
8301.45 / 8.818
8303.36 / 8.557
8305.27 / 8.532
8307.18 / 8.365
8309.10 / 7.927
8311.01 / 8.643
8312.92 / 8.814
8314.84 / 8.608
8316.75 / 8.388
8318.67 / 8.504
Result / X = 8.341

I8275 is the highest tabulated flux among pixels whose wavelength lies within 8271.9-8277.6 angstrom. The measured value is 8.934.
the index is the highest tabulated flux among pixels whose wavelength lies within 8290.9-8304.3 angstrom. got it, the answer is 8.987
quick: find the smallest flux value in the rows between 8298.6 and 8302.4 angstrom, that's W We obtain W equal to 8.818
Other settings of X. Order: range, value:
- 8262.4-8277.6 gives 7.651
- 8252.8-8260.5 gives 8.309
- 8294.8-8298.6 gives 8.113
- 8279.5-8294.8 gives 8.181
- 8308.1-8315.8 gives 7.927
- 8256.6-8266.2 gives 8.391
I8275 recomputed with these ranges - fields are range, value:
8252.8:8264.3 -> 9.185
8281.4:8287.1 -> 9.548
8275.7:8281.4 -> 9.01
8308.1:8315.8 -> 8.814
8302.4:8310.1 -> 8.557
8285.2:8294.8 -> 8.938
